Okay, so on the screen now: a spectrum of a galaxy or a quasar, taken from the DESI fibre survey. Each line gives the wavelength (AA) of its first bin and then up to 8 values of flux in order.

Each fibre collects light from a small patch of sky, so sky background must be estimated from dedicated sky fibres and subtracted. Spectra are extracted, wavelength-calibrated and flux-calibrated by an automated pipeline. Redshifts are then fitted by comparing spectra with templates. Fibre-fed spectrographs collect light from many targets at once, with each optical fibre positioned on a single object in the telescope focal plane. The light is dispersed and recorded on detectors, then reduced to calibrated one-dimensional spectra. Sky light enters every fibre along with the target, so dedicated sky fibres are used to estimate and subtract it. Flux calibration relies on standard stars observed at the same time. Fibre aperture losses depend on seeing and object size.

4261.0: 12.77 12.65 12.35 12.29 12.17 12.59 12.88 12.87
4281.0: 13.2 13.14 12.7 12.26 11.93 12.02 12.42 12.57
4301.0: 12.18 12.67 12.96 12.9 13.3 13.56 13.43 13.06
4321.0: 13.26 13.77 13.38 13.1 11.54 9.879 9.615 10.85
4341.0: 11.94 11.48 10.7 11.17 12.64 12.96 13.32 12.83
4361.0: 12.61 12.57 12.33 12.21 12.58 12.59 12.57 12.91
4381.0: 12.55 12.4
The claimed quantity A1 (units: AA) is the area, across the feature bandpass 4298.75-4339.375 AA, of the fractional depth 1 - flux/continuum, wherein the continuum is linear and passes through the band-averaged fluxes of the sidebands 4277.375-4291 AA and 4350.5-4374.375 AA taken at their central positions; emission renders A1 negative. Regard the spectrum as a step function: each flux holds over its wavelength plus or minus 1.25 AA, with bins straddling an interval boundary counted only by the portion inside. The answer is 0.7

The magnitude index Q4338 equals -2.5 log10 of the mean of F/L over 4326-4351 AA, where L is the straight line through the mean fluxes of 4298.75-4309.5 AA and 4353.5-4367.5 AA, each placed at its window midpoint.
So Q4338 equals 0.125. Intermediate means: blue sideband 12.7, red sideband 12.7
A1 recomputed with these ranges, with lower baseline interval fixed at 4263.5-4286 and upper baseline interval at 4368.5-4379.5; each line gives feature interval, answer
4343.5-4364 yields 0.54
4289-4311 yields 0.29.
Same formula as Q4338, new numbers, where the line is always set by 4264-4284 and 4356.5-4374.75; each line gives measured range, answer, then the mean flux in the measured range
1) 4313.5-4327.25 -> -0.07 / 13.4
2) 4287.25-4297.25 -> 0.04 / 12.2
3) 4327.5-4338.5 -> 0.15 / 11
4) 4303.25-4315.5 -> -0.04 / 13.1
